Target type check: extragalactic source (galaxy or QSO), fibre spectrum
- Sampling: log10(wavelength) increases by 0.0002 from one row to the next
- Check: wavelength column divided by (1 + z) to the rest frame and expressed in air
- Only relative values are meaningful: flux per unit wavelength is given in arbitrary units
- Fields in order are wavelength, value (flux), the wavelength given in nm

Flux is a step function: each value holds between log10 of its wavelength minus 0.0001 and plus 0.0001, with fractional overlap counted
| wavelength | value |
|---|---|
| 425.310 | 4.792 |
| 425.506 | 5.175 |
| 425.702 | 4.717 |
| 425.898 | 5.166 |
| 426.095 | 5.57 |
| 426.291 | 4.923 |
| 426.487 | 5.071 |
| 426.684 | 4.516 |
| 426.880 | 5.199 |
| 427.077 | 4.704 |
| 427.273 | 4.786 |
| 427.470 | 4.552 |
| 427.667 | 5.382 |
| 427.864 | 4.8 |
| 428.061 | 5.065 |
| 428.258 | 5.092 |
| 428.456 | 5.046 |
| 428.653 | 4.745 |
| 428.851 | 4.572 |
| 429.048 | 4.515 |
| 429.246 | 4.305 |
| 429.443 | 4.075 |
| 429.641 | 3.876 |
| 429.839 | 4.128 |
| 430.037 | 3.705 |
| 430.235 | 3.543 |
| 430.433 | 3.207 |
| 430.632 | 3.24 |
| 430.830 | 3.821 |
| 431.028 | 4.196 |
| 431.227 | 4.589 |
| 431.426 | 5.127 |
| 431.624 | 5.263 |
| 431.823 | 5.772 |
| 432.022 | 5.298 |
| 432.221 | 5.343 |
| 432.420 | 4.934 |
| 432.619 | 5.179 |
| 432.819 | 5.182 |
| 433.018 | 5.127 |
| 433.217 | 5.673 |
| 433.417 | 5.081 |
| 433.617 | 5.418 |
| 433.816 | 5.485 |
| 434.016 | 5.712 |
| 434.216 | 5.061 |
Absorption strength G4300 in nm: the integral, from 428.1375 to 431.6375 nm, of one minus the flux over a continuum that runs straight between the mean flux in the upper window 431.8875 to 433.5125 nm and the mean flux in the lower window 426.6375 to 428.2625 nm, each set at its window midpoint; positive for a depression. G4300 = 0.55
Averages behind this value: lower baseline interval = 4.9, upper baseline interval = 5.24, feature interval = 4.26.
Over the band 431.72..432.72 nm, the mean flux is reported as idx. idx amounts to 5.3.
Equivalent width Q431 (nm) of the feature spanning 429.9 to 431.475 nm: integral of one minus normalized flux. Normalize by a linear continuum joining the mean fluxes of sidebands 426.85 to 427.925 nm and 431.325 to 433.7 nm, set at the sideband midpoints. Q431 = 0.38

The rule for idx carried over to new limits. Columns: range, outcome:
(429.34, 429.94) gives 4.03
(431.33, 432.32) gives 5.36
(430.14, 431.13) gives 3.6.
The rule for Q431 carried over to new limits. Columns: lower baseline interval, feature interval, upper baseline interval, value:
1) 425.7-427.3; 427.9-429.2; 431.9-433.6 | 0.06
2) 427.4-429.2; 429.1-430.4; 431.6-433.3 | 0.28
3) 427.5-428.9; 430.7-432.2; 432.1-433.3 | 0.09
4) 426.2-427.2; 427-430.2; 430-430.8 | -0.33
